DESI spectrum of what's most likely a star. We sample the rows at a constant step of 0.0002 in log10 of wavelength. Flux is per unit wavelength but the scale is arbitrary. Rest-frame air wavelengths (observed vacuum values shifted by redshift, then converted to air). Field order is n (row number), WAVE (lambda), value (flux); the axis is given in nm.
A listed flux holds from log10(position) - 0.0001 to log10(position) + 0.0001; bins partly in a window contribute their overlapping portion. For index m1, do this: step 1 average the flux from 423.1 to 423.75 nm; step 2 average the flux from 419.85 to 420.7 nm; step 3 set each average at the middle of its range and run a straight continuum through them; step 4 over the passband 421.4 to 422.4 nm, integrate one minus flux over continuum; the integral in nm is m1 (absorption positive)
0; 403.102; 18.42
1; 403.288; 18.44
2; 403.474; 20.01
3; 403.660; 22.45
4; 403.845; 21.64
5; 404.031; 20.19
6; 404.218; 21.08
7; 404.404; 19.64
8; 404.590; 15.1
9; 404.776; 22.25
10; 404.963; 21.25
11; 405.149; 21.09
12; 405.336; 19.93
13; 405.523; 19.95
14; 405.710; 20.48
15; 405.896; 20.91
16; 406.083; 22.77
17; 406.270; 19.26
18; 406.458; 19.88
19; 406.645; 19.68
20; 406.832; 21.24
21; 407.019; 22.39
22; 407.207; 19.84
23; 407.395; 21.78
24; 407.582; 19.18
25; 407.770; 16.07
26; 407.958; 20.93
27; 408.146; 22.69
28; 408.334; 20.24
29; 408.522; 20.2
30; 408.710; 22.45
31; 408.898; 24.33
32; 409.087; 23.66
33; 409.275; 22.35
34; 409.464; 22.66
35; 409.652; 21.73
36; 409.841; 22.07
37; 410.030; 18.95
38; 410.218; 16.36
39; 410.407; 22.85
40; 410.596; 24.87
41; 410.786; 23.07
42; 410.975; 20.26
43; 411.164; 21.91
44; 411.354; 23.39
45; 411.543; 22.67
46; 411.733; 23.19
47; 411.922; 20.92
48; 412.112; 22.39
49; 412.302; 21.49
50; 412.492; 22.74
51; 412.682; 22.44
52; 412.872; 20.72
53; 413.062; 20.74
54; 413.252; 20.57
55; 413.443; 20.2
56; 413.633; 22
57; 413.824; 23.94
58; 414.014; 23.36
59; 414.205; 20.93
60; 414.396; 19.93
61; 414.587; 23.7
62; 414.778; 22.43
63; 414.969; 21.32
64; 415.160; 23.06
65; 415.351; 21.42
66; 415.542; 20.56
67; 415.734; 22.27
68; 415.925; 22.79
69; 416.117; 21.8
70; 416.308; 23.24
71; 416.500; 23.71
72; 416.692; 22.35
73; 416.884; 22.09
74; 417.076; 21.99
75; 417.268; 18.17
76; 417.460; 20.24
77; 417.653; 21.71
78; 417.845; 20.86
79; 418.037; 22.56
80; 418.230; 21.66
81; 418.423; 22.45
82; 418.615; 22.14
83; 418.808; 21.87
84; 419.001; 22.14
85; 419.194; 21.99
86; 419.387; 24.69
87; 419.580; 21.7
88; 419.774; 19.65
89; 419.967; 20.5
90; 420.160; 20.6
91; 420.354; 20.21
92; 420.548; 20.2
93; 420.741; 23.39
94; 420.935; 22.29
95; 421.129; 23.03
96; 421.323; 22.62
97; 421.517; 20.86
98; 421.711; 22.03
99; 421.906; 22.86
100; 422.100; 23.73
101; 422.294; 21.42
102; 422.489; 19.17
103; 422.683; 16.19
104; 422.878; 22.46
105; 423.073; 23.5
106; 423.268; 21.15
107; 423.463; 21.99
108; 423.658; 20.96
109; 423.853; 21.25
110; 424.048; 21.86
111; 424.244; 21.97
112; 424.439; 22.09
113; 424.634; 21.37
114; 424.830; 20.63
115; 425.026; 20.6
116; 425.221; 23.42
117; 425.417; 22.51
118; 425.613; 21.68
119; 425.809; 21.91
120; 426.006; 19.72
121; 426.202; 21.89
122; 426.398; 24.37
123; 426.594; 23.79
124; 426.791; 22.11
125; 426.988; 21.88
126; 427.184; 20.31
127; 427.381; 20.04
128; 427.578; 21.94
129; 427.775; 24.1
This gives -0.05 nm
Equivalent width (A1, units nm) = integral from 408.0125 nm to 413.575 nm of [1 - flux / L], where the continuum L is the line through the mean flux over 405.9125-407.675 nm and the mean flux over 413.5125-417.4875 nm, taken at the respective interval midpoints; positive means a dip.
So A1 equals -0.14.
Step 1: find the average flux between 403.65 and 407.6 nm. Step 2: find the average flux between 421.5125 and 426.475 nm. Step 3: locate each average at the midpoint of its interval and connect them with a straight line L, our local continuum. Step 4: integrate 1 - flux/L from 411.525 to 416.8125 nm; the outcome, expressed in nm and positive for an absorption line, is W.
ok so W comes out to -0.25 nm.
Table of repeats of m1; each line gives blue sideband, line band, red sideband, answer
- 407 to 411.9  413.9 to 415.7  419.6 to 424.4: -0.035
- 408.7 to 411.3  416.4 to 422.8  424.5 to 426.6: 0.113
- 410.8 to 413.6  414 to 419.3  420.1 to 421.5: -0.031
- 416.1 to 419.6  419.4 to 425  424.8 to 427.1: 0.146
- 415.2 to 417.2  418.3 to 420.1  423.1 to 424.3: 0.008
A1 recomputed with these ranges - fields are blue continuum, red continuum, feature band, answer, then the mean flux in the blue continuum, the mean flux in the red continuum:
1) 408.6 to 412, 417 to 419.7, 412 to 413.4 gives 0.03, 22.1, 21.7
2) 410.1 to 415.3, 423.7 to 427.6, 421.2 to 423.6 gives 0.03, 21.9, 21.8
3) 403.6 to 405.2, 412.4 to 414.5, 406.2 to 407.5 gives 0.01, 20.5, 21.6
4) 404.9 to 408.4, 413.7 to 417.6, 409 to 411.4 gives -0.09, 20.5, 22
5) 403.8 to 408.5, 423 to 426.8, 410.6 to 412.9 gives -0.16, 20.4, 21.9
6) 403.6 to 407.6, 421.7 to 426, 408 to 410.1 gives -0.12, 20.6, 21.5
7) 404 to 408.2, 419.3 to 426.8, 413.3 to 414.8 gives -0.07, 20.3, 21.7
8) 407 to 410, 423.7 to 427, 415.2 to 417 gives -0.06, 21.3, 21.9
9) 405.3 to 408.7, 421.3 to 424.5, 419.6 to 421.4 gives 0.00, 20.5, 21.5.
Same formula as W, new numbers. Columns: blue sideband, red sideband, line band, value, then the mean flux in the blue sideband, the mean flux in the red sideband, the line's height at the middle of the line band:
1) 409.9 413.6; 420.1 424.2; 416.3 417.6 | -0.002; 21.6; 21.5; 21.6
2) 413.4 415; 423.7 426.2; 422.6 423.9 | 0.032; 22.1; 21.6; 21.7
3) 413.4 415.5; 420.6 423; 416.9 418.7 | 0.044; 22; 21.7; 21.9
